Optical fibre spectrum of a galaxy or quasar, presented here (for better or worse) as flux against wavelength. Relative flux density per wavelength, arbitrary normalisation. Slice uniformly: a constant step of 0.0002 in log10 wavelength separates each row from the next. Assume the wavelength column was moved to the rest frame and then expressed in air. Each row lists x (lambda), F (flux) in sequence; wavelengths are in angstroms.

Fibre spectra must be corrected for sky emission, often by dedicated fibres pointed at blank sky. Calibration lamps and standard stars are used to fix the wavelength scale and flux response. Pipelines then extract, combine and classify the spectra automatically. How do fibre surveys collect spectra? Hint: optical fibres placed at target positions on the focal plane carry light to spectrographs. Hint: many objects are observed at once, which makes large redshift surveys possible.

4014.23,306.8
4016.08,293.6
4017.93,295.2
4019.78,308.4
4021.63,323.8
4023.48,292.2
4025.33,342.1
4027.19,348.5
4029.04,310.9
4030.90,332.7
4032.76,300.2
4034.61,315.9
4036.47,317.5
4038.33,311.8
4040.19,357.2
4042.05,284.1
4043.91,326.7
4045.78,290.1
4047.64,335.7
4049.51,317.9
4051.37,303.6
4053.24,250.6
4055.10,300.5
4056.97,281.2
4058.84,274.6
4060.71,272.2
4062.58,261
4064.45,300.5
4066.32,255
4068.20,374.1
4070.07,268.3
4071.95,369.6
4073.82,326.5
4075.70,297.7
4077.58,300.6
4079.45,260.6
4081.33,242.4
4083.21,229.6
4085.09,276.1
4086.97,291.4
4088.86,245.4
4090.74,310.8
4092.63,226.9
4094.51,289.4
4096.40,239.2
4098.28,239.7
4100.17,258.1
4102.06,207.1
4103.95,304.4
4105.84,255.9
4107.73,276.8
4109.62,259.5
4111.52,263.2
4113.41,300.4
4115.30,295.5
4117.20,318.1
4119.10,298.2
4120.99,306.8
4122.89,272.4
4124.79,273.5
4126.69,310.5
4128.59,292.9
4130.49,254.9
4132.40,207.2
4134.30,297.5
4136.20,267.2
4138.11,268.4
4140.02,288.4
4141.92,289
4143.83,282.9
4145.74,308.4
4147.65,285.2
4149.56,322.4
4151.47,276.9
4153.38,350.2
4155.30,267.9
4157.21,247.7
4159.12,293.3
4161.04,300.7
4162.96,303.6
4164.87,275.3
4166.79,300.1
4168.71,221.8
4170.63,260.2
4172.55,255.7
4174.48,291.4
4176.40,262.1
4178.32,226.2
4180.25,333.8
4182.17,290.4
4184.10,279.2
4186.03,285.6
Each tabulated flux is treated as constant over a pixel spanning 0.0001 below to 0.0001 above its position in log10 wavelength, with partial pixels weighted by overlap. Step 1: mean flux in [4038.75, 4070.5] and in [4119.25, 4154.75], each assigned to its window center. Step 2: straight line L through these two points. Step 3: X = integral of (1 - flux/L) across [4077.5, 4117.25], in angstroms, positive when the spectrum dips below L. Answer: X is 3.5 angstroms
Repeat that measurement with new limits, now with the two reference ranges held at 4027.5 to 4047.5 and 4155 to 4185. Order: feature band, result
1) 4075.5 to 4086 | 1.3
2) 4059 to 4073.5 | 0.4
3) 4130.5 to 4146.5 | 0.6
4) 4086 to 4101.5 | 2.0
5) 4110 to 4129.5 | -0.1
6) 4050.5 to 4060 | 0.9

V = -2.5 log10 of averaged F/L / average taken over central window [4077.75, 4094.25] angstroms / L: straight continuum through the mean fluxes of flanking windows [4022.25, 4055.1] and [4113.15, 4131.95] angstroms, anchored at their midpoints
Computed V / 0.14 mag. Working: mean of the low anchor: 314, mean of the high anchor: 290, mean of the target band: 264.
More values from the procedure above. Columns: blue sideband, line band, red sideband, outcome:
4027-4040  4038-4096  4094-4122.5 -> 0.033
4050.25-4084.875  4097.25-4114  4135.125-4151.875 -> 0.102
